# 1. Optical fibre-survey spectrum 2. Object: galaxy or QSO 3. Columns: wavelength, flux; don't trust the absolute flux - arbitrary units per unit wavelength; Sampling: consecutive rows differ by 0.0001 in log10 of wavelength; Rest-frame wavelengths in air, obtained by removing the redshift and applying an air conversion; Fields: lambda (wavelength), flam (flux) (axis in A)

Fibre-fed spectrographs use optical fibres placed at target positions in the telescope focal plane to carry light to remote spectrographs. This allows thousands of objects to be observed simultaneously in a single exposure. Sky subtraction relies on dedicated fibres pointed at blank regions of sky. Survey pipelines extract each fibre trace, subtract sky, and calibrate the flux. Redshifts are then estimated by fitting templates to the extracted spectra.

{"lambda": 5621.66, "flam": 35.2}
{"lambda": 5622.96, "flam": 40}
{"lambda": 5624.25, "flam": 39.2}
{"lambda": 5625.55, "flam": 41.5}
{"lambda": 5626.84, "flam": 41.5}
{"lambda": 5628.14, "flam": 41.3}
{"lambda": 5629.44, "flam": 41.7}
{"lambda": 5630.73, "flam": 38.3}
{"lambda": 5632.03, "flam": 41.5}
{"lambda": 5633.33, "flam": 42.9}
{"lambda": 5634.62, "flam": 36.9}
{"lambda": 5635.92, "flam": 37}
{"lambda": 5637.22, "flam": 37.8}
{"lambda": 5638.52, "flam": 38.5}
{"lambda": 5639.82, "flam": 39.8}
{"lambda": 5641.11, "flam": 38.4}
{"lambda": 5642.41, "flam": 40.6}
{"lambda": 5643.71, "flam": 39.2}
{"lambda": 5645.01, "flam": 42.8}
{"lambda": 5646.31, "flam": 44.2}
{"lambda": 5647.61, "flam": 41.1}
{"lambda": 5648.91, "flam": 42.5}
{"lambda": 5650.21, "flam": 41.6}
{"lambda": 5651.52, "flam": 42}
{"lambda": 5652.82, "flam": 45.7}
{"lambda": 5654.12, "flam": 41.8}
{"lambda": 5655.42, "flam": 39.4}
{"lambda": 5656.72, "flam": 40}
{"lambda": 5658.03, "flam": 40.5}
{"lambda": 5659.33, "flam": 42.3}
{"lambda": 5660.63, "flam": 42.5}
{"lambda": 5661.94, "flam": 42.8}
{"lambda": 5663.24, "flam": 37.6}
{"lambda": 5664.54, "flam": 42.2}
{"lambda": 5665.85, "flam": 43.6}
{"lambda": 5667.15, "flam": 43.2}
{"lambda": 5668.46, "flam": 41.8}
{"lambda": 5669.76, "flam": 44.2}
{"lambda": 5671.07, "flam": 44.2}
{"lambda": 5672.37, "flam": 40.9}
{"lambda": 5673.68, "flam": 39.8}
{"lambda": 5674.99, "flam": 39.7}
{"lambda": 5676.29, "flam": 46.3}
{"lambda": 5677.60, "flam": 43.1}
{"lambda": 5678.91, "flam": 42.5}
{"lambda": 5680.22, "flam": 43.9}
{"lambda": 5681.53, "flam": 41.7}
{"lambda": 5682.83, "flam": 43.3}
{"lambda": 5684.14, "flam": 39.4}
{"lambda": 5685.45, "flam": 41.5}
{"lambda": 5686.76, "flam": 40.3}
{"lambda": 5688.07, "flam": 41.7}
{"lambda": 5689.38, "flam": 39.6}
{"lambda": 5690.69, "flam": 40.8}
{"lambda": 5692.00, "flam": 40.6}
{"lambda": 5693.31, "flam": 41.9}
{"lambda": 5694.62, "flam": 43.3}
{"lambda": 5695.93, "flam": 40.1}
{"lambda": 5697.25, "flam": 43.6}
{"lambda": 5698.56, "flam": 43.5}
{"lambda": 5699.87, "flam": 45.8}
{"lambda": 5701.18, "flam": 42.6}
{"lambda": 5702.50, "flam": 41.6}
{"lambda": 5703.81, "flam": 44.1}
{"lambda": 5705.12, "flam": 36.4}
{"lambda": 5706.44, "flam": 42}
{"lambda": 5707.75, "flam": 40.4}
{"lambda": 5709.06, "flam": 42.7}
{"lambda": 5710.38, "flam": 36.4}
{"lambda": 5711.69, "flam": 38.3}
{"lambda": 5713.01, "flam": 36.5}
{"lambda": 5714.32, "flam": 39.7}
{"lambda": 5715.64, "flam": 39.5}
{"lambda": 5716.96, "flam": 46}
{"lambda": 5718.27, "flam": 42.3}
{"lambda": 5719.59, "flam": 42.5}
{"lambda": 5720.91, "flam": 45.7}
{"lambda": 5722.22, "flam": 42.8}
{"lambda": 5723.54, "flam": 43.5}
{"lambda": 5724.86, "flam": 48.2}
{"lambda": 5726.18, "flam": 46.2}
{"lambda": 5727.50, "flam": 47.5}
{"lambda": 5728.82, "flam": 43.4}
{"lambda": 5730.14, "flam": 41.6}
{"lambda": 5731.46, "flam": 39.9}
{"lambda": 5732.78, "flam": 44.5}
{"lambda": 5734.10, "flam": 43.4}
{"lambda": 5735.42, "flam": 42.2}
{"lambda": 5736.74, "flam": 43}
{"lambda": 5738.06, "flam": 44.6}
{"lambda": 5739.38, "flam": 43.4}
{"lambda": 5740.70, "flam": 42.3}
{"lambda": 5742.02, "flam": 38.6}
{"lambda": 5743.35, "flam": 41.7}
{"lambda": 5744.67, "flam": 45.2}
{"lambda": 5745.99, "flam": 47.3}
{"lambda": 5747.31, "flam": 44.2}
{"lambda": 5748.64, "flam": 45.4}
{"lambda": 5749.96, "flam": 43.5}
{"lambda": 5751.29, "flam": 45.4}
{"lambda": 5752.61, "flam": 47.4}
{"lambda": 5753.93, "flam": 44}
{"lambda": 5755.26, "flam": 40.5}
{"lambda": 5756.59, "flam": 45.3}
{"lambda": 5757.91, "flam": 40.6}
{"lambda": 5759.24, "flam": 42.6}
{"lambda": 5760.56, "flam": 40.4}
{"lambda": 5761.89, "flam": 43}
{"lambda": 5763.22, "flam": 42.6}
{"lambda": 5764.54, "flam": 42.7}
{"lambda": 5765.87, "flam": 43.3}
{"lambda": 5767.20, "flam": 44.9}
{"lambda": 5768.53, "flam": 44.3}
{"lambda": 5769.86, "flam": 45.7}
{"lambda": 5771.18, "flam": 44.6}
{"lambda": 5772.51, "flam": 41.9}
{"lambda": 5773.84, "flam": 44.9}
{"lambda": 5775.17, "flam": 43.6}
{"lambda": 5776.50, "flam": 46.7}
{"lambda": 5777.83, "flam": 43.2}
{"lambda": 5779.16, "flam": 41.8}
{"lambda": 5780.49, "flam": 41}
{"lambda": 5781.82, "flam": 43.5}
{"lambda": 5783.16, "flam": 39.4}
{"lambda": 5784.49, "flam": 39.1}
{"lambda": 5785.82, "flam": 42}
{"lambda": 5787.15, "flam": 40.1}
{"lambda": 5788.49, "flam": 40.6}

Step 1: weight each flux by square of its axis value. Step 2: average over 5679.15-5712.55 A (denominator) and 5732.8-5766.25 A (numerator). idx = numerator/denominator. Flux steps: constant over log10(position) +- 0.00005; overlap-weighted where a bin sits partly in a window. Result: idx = 1.07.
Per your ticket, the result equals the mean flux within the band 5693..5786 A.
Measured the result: 42.9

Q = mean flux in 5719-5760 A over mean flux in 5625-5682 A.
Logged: 1.06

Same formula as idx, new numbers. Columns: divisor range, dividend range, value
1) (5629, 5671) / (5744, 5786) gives 1.10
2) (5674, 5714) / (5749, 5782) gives 1.08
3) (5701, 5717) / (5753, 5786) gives 1.09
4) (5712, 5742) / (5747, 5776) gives 1.03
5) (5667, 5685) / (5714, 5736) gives 1.04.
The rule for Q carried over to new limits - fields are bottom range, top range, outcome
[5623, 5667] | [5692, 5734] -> 1.04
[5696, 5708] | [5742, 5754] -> 1.06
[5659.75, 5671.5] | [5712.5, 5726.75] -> 1.01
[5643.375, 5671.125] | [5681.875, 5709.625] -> 0.99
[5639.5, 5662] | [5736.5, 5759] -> 1.05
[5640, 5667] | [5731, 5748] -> 1.04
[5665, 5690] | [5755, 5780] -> 1.03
